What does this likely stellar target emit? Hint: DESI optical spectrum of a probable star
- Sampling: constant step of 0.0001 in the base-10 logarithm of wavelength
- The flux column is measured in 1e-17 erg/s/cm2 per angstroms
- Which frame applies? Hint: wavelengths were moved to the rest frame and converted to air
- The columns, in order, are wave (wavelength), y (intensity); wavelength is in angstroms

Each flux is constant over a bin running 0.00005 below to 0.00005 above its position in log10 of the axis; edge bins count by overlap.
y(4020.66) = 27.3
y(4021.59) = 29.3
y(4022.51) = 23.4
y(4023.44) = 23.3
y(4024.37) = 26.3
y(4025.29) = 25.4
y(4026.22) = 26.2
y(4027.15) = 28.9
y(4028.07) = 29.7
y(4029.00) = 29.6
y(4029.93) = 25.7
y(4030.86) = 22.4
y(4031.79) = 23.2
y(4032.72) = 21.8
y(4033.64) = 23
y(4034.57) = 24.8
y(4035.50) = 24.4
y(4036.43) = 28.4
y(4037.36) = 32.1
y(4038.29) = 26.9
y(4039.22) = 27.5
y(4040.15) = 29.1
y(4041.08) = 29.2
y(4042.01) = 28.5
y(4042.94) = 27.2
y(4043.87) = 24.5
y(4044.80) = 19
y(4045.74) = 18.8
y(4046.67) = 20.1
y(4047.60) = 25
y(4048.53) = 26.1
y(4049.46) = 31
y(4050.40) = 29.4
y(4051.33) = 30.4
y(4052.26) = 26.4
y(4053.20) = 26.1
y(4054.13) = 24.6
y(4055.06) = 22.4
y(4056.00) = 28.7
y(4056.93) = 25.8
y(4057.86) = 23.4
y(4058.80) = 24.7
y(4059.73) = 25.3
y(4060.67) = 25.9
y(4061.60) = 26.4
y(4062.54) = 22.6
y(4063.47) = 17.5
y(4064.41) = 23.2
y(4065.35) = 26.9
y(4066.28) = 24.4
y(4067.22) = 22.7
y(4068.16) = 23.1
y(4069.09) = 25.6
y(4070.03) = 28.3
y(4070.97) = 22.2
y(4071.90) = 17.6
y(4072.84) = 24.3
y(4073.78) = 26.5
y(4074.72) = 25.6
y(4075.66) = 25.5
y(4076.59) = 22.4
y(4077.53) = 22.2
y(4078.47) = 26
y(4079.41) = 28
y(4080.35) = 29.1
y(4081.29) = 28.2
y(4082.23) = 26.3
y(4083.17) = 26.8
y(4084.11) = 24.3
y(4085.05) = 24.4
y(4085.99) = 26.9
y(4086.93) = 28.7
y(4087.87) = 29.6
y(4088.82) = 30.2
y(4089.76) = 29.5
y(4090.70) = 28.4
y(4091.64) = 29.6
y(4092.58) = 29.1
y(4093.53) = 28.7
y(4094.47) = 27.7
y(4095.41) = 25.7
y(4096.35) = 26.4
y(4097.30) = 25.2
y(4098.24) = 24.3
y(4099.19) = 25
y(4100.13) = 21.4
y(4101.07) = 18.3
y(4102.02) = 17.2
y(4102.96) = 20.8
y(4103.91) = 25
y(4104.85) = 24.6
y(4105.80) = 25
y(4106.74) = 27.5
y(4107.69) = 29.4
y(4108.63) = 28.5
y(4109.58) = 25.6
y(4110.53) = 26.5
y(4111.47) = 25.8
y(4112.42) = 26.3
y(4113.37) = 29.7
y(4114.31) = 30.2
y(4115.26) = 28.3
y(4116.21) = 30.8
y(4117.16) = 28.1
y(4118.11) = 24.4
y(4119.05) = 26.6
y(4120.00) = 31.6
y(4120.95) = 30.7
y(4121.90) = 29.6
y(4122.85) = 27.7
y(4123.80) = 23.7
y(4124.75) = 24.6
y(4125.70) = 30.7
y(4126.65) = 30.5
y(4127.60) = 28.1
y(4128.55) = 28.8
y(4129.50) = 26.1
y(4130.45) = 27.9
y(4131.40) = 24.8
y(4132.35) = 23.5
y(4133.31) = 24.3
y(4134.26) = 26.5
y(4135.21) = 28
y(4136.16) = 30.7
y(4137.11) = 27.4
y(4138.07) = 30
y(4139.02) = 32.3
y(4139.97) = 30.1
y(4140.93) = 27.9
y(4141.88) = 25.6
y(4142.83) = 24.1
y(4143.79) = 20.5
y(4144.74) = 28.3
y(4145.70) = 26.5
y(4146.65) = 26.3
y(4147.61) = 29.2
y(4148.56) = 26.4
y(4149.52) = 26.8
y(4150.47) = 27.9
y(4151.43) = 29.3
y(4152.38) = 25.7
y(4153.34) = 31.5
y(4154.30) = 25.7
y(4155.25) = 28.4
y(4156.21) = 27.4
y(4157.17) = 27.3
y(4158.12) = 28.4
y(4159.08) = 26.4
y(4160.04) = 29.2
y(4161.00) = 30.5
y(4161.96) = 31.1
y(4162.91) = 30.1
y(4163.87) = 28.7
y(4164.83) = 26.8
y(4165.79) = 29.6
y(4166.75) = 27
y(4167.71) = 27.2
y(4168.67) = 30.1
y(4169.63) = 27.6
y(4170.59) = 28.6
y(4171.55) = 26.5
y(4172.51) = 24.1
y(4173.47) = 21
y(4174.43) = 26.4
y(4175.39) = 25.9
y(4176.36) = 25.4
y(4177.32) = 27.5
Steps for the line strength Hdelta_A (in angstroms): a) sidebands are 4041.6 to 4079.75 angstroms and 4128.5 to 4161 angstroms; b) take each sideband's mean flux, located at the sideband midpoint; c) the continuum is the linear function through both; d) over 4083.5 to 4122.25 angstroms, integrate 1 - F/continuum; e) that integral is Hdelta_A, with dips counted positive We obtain -1.00 angstroms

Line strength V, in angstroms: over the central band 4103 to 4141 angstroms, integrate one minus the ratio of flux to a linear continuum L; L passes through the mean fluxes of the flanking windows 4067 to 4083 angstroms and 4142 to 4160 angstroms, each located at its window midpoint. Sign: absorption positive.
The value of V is -2.0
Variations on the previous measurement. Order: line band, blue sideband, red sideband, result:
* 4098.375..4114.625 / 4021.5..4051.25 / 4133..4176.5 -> 1.1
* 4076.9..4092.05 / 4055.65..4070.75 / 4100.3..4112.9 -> -1.7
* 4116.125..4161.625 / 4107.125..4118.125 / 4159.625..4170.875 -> 1.2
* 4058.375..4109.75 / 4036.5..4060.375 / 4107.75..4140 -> 3.1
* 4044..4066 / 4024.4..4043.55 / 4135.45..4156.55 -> 1.7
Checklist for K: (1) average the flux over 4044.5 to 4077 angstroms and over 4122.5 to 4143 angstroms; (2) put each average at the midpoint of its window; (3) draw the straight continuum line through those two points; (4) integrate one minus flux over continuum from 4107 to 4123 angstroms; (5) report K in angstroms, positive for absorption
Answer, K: -0.9 angstroms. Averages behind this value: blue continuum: 24.5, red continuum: 27.5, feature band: 28.2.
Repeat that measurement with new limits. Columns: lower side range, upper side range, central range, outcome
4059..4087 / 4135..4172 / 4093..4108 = 0.83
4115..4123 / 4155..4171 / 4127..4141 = 0.41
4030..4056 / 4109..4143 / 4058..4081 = 1.67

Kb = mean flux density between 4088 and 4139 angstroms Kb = 27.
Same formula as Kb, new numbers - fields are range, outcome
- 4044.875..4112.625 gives 25.4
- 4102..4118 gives 26.6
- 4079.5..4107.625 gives 26.1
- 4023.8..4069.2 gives 25.5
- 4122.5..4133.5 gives 26.8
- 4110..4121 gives 28.1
